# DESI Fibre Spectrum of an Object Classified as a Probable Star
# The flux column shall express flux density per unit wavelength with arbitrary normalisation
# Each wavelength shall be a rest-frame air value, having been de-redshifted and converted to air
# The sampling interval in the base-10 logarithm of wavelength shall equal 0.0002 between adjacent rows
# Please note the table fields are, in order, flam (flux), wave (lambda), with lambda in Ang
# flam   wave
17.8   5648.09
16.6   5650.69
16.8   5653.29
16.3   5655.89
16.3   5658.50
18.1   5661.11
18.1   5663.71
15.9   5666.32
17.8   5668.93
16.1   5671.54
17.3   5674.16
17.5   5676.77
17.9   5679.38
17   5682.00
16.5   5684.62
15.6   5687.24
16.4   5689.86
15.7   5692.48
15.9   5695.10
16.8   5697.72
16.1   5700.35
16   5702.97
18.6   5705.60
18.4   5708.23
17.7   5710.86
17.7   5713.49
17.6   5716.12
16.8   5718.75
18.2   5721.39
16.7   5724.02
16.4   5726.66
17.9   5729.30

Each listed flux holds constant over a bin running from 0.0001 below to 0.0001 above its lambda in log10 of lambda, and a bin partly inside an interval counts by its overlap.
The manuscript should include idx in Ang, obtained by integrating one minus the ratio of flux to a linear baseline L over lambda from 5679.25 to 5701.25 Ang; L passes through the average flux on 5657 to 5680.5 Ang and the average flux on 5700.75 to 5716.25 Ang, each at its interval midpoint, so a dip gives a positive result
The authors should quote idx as 1.3 Ang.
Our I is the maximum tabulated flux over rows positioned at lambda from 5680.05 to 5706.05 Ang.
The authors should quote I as 18.6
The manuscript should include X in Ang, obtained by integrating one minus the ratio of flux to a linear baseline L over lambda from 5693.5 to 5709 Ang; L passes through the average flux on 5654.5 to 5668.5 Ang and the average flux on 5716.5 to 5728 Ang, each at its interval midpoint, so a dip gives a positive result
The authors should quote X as 0.1 Ang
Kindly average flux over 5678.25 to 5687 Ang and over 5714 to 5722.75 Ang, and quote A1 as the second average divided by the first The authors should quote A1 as 1.0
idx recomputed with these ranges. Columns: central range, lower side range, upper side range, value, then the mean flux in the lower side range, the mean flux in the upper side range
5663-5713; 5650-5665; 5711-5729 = 0.8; 17.1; 17.3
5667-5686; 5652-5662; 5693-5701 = -0.7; 16.8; 16.2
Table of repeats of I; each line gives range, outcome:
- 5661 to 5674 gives 18.1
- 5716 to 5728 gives 18.2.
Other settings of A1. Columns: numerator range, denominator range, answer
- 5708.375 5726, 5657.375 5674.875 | 1.02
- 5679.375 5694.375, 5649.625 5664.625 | 0.96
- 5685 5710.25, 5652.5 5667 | 0.98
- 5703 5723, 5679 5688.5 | 1.07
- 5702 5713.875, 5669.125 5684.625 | 1.03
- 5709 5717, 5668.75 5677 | 1.04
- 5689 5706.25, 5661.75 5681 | 0.95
